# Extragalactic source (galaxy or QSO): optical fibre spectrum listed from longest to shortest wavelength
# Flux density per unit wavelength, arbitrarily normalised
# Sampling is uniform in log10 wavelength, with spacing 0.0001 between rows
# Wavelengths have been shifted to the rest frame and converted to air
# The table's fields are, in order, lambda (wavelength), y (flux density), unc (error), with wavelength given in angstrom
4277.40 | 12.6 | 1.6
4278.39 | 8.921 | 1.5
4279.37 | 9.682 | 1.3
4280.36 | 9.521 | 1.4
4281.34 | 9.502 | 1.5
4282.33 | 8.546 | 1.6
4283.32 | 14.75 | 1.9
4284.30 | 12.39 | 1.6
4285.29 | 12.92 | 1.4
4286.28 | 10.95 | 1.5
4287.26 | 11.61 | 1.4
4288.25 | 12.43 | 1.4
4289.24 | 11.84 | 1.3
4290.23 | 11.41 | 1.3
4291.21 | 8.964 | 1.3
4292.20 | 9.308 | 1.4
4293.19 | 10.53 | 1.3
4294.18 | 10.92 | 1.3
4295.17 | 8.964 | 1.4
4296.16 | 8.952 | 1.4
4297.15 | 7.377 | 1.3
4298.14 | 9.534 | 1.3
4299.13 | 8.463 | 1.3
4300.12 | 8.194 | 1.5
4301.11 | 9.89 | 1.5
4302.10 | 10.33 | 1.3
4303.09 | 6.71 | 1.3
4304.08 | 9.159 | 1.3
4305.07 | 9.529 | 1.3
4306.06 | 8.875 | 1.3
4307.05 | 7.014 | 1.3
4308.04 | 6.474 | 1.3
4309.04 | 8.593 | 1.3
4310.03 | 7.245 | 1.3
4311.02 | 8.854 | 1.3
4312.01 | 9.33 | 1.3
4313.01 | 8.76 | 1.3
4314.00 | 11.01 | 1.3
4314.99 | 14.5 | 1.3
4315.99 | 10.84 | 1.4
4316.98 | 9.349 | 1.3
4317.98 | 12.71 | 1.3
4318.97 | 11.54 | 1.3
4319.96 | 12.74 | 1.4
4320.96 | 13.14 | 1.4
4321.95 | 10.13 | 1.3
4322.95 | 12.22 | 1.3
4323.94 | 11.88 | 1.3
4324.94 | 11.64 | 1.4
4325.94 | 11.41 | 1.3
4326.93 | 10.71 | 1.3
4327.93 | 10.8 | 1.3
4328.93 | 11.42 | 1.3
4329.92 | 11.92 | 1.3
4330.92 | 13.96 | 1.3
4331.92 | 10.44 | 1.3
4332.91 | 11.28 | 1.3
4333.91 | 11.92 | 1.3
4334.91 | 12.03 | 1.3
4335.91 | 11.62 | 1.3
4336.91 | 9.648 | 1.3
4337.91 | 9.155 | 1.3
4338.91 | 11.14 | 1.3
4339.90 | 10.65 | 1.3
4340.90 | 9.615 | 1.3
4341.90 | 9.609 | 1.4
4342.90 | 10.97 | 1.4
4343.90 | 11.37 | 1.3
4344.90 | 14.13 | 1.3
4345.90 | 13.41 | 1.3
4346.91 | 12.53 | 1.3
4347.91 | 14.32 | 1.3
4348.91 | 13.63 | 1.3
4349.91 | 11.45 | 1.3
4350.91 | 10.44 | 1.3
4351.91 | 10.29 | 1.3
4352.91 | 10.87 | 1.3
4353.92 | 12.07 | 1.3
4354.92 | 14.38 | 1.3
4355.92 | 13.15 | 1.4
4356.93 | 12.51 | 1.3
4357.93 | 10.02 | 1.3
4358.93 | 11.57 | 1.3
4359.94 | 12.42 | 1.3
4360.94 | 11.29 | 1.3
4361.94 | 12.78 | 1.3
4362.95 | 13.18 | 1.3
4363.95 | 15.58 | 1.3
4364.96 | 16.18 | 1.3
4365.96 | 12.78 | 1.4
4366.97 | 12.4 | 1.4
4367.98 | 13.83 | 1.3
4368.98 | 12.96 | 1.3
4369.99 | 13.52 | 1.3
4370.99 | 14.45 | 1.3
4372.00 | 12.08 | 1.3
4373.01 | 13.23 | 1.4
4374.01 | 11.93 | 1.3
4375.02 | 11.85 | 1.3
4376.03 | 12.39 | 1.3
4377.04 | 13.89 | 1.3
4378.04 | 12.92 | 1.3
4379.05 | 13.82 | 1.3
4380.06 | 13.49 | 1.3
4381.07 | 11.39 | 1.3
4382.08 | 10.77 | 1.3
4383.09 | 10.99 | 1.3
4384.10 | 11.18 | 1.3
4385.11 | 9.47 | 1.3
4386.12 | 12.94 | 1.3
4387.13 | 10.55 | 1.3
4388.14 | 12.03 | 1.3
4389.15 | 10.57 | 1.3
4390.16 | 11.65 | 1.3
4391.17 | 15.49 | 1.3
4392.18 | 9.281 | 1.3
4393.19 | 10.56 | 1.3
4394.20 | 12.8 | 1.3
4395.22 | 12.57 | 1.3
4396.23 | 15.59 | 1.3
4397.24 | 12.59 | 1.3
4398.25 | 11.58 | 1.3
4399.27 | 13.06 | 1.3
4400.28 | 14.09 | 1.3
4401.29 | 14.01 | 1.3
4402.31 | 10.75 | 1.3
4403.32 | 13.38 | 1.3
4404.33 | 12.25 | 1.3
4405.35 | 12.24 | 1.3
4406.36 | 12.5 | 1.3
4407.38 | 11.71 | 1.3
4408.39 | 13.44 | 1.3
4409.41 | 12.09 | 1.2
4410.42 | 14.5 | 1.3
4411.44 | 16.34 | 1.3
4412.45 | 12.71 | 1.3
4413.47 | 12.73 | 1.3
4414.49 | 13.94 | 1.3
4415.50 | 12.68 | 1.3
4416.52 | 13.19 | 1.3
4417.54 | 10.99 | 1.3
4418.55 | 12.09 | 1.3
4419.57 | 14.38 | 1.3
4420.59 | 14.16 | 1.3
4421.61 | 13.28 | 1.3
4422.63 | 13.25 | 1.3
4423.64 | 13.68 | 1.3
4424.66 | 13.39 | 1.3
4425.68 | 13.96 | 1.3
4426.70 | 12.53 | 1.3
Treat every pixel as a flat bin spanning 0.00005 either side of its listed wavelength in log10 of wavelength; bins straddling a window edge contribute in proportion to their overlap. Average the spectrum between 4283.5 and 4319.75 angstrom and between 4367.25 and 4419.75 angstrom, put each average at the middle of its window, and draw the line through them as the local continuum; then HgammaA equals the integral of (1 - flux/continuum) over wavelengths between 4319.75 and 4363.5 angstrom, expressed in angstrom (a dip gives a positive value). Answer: -2.49 angstrom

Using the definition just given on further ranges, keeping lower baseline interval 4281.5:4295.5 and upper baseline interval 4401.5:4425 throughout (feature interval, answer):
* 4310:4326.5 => 0.6 angstrom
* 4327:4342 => 1.0 angstrom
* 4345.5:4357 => -0.3 angstrom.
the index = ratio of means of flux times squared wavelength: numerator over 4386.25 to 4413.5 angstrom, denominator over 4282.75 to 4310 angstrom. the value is 1.35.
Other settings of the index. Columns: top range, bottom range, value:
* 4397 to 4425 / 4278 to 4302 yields 1.35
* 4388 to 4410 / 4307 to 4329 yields 1.22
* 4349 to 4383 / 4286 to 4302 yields 1.31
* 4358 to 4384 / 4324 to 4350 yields 1.12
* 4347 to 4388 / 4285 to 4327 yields 1.26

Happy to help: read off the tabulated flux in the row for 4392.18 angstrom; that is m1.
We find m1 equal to 9.281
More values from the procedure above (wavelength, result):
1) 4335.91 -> 11.62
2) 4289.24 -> 11.84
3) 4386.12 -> 12.94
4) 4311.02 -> 8.854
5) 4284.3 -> 12.39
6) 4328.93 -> 11.42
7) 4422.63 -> 13.25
